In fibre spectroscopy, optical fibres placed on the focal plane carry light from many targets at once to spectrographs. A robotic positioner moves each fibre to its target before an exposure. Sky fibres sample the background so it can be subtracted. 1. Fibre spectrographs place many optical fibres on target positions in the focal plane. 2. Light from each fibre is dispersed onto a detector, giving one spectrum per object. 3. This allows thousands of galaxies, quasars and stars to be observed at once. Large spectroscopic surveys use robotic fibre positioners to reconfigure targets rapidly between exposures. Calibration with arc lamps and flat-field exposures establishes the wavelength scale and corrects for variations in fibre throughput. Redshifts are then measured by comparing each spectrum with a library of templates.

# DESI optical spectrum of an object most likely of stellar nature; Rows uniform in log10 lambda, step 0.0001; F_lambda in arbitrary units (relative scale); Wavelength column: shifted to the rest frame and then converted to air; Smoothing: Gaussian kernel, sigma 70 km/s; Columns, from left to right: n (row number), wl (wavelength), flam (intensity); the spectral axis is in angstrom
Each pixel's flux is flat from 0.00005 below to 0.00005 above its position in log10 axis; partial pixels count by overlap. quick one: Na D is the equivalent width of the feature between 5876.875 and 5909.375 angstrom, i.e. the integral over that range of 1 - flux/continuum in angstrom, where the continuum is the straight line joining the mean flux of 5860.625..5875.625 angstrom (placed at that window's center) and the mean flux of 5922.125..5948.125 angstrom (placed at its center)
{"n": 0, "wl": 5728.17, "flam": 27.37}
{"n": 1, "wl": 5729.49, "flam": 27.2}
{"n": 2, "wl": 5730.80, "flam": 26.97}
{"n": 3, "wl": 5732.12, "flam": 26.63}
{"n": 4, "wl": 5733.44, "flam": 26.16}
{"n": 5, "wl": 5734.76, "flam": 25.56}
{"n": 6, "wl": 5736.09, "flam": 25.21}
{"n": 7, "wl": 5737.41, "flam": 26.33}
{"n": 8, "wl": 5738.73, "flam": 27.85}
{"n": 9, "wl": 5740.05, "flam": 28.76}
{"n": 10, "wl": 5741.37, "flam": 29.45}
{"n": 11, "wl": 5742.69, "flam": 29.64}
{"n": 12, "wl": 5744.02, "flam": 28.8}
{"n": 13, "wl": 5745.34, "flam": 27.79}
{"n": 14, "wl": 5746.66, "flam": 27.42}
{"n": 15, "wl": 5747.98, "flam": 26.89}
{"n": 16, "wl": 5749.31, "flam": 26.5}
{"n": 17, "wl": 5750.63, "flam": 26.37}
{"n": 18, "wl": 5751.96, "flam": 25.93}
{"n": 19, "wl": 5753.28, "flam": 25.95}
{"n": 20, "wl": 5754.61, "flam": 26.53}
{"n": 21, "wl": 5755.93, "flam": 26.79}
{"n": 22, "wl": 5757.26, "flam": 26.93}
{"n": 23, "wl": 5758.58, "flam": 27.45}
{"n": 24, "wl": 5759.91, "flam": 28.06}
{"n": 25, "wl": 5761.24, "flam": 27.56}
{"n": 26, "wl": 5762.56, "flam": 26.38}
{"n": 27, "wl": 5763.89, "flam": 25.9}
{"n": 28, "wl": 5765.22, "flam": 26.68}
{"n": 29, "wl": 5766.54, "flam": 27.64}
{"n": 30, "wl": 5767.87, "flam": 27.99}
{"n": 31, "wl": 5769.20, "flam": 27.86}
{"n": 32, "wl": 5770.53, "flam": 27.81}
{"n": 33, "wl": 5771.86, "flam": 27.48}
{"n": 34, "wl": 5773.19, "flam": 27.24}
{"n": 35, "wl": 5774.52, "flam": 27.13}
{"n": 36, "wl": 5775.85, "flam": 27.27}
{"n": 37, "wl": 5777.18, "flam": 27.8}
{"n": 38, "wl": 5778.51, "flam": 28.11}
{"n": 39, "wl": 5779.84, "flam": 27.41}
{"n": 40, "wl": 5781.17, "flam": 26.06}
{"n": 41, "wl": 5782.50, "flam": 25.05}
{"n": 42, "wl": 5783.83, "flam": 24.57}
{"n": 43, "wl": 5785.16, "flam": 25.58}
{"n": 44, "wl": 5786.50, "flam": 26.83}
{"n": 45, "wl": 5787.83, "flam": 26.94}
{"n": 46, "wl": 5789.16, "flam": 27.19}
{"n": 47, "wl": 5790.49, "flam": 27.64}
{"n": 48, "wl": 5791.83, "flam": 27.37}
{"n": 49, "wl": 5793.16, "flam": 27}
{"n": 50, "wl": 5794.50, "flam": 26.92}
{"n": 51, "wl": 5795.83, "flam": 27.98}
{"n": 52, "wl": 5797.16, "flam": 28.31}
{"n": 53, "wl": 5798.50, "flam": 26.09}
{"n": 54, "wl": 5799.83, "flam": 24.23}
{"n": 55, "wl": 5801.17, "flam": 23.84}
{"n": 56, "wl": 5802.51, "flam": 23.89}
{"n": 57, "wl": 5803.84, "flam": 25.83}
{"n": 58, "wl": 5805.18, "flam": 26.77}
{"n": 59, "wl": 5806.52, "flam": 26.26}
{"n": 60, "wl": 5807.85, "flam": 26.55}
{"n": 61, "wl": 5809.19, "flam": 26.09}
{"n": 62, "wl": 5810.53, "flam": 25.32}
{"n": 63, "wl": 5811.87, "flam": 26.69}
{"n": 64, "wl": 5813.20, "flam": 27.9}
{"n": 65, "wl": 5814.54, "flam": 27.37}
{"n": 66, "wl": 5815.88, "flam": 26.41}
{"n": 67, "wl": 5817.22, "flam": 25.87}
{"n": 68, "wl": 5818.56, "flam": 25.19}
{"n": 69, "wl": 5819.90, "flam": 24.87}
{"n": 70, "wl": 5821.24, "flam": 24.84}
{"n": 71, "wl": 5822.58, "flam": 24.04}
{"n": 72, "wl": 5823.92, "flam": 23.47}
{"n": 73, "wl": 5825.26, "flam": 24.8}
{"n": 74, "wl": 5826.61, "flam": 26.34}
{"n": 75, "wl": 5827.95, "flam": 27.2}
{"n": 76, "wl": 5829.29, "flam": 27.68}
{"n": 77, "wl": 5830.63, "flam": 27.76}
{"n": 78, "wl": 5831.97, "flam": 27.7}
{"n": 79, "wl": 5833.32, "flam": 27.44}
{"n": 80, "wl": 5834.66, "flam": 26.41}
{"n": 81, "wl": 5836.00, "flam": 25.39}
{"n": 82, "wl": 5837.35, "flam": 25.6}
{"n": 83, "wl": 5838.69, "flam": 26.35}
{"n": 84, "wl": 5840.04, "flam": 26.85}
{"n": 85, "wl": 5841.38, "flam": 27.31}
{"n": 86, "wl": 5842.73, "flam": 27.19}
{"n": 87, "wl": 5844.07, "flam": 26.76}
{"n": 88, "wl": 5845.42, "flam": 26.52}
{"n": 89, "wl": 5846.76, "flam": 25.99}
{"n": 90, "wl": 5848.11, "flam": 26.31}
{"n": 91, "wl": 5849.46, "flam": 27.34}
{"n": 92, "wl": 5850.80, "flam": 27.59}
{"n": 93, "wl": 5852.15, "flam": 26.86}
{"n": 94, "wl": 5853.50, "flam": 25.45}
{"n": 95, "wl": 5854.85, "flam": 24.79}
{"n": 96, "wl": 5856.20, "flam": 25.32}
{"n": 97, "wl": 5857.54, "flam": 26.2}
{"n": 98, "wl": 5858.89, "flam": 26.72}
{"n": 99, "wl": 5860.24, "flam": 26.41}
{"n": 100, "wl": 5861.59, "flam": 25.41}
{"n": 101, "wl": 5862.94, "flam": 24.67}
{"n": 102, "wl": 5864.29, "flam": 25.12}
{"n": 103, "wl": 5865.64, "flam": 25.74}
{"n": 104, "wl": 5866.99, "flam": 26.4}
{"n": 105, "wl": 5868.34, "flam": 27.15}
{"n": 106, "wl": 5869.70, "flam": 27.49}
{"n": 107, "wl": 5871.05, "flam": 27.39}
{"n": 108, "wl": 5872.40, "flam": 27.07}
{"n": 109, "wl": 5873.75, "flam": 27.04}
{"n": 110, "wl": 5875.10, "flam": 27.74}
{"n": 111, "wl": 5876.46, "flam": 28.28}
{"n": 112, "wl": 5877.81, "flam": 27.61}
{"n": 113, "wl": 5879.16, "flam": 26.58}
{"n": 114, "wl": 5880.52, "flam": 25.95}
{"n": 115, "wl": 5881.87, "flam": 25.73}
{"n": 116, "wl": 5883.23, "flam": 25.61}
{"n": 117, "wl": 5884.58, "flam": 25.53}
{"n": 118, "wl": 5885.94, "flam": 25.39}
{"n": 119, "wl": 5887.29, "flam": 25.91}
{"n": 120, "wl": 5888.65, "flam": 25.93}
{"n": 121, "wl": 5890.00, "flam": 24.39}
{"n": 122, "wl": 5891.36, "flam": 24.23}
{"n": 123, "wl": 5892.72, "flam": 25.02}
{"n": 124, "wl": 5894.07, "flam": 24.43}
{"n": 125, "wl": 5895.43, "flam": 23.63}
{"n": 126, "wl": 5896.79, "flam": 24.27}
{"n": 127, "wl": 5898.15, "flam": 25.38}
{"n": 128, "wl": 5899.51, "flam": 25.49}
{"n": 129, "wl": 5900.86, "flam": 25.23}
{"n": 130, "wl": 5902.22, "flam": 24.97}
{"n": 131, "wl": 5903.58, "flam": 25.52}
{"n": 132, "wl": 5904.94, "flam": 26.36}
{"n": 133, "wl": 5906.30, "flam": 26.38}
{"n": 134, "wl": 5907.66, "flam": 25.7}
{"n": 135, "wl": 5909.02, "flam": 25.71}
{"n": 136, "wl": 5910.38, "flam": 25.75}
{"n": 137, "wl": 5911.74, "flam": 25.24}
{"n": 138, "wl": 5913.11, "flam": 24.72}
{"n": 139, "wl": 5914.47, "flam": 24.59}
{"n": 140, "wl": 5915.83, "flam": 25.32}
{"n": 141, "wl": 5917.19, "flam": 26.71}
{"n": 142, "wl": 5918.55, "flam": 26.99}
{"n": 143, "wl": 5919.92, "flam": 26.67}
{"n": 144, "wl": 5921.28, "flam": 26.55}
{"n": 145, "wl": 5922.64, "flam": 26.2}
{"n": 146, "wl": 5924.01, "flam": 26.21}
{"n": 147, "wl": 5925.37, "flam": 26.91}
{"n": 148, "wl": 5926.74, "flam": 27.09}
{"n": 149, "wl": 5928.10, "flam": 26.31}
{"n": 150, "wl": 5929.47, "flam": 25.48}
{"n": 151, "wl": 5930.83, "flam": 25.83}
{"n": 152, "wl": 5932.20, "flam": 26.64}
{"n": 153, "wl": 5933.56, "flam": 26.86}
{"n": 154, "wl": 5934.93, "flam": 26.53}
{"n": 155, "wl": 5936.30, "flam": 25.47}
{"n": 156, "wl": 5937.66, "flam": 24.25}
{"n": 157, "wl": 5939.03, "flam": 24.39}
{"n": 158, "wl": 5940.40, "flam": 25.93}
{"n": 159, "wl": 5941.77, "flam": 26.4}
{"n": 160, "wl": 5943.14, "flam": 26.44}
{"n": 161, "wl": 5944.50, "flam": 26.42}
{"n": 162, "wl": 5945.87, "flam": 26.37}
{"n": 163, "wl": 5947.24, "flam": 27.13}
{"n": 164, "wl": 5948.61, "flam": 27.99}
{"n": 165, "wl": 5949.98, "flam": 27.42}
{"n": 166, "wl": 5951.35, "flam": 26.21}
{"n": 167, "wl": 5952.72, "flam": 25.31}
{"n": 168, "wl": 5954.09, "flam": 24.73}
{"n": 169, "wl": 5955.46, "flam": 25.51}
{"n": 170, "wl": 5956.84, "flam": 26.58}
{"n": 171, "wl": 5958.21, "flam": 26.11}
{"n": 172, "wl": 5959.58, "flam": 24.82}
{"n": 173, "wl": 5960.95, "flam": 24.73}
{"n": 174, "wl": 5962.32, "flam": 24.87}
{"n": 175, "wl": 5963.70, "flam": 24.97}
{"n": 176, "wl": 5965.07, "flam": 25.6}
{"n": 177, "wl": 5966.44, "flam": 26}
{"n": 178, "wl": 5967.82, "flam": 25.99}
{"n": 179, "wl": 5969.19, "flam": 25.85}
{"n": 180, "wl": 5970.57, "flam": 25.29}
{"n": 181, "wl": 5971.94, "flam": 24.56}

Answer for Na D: 1.1 angstrom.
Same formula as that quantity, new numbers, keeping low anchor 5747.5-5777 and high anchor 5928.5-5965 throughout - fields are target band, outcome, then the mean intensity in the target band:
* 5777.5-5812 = 0.63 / 26.3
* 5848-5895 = 0.42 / 26.1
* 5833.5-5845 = 0.01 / 26.5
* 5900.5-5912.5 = 0.22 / 25.6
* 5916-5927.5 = -0.24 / 26.6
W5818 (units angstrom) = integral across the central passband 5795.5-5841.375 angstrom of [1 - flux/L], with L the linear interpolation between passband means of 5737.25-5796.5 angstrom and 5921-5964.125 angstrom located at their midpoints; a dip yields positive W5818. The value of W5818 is 1.3 angstrom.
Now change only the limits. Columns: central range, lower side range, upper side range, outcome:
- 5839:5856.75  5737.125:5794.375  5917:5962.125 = 0.13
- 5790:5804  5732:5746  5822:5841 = 0.23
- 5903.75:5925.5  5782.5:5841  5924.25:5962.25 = 0.10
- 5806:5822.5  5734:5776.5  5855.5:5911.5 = 0.35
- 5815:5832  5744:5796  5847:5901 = 0.42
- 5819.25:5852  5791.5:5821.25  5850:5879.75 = 0.01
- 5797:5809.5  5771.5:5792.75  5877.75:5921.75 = 0.44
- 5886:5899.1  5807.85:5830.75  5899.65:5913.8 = 0.40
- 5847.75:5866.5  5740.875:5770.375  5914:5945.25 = 0.43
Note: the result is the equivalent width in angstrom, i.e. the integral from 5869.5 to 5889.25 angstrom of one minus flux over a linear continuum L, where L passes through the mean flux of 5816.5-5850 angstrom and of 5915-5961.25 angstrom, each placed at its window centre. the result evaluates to -0.3 angstrom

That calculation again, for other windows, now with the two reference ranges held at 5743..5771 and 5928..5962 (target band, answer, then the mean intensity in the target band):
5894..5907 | 0.52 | 25.2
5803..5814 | 0.17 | 26.4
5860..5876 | -0.03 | 26.5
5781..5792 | 0.25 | 26.3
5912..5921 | 0.11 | 25.8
